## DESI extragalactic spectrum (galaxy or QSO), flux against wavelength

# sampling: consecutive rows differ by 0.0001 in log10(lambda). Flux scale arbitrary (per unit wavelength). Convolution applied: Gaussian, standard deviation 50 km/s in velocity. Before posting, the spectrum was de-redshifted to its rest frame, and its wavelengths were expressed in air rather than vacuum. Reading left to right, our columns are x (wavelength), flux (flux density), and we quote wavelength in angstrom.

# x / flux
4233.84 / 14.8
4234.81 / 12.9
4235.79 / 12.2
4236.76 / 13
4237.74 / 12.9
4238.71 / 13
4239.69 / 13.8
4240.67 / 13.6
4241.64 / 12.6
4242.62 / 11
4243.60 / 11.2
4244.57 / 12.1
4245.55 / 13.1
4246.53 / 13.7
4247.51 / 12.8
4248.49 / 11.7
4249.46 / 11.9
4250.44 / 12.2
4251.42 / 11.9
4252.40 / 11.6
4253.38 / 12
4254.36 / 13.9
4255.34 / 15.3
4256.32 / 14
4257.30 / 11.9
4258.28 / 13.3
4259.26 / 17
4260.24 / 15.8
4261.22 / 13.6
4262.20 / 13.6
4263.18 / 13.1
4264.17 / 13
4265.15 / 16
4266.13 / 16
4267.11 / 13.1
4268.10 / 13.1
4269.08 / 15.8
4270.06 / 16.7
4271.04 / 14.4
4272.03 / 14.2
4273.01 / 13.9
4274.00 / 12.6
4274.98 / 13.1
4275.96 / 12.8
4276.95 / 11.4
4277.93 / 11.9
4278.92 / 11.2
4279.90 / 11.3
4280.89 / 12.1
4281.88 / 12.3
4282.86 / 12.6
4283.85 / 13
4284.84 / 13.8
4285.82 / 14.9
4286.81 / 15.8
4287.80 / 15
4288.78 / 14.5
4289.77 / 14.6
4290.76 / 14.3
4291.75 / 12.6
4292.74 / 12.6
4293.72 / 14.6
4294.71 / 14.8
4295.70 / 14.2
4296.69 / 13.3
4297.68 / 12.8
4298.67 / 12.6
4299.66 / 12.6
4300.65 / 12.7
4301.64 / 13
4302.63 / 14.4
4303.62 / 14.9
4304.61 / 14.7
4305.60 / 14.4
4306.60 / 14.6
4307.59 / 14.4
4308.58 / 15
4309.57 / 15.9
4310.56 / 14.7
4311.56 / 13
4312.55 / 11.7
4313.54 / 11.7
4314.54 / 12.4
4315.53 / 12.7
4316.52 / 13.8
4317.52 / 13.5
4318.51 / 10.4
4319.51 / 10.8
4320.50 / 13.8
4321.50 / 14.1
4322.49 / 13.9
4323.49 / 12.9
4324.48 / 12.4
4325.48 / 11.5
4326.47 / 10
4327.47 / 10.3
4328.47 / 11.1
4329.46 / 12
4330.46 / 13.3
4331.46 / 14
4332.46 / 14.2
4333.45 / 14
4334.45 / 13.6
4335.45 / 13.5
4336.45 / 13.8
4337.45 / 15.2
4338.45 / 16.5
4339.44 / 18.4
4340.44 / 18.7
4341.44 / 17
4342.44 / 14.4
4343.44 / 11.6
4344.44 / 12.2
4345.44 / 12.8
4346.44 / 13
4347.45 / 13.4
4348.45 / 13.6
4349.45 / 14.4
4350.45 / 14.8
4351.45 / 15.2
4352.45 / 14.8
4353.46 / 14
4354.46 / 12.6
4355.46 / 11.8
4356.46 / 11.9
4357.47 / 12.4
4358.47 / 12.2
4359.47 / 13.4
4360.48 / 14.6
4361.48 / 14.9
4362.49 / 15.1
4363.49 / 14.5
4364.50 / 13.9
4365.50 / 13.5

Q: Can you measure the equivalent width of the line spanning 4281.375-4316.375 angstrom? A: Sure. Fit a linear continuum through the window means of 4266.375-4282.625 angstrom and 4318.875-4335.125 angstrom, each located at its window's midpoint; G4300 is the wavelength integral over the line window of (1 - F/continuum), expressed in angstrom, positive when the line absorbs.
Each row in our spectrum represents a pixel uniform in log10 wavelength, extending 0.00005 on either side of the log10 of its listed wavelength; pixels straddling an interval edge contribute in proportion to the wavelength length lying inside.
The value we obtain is -2.3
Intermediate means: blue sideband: 13.2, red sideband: 12.6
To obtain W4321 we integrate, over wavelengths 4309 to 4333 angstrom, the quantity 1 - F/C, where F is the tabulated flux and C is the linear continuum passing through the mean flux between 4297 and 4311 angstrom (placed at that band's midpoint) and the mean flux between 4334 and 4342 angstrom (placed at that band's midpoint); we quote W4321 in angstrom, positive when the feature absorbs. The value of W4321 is 3.6 angstrom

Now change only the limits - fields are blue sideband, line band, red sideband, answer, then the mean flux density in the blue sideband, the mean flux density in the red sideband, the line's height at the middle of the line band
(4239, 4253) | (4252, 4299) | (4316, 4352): -3.3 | 12.4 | 13.6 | 12.8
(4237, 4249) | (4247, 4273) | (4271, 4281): -2.4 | 12.6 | 12.6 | 12.6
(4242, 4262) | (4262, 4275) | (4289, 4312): -0.9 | 13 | 13.9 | 13.3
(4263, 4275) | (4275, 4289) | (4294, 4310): 1.2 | 14.3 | 14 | 14.2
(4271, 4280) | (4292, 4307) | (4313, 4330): -1.6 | 12.7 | 12.2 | 12.4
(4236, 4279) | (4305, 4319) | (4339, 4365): 0.3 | 13.3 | 14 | 13.7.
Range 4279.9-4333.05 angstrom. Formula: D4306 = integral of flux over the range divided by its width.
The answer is 13.3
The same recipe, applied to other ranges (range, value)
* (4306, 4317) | 13.6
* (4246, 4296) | 13.6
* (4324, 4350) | 13.7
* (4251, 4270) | 14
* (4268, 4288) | 13.4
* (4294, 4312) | 14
